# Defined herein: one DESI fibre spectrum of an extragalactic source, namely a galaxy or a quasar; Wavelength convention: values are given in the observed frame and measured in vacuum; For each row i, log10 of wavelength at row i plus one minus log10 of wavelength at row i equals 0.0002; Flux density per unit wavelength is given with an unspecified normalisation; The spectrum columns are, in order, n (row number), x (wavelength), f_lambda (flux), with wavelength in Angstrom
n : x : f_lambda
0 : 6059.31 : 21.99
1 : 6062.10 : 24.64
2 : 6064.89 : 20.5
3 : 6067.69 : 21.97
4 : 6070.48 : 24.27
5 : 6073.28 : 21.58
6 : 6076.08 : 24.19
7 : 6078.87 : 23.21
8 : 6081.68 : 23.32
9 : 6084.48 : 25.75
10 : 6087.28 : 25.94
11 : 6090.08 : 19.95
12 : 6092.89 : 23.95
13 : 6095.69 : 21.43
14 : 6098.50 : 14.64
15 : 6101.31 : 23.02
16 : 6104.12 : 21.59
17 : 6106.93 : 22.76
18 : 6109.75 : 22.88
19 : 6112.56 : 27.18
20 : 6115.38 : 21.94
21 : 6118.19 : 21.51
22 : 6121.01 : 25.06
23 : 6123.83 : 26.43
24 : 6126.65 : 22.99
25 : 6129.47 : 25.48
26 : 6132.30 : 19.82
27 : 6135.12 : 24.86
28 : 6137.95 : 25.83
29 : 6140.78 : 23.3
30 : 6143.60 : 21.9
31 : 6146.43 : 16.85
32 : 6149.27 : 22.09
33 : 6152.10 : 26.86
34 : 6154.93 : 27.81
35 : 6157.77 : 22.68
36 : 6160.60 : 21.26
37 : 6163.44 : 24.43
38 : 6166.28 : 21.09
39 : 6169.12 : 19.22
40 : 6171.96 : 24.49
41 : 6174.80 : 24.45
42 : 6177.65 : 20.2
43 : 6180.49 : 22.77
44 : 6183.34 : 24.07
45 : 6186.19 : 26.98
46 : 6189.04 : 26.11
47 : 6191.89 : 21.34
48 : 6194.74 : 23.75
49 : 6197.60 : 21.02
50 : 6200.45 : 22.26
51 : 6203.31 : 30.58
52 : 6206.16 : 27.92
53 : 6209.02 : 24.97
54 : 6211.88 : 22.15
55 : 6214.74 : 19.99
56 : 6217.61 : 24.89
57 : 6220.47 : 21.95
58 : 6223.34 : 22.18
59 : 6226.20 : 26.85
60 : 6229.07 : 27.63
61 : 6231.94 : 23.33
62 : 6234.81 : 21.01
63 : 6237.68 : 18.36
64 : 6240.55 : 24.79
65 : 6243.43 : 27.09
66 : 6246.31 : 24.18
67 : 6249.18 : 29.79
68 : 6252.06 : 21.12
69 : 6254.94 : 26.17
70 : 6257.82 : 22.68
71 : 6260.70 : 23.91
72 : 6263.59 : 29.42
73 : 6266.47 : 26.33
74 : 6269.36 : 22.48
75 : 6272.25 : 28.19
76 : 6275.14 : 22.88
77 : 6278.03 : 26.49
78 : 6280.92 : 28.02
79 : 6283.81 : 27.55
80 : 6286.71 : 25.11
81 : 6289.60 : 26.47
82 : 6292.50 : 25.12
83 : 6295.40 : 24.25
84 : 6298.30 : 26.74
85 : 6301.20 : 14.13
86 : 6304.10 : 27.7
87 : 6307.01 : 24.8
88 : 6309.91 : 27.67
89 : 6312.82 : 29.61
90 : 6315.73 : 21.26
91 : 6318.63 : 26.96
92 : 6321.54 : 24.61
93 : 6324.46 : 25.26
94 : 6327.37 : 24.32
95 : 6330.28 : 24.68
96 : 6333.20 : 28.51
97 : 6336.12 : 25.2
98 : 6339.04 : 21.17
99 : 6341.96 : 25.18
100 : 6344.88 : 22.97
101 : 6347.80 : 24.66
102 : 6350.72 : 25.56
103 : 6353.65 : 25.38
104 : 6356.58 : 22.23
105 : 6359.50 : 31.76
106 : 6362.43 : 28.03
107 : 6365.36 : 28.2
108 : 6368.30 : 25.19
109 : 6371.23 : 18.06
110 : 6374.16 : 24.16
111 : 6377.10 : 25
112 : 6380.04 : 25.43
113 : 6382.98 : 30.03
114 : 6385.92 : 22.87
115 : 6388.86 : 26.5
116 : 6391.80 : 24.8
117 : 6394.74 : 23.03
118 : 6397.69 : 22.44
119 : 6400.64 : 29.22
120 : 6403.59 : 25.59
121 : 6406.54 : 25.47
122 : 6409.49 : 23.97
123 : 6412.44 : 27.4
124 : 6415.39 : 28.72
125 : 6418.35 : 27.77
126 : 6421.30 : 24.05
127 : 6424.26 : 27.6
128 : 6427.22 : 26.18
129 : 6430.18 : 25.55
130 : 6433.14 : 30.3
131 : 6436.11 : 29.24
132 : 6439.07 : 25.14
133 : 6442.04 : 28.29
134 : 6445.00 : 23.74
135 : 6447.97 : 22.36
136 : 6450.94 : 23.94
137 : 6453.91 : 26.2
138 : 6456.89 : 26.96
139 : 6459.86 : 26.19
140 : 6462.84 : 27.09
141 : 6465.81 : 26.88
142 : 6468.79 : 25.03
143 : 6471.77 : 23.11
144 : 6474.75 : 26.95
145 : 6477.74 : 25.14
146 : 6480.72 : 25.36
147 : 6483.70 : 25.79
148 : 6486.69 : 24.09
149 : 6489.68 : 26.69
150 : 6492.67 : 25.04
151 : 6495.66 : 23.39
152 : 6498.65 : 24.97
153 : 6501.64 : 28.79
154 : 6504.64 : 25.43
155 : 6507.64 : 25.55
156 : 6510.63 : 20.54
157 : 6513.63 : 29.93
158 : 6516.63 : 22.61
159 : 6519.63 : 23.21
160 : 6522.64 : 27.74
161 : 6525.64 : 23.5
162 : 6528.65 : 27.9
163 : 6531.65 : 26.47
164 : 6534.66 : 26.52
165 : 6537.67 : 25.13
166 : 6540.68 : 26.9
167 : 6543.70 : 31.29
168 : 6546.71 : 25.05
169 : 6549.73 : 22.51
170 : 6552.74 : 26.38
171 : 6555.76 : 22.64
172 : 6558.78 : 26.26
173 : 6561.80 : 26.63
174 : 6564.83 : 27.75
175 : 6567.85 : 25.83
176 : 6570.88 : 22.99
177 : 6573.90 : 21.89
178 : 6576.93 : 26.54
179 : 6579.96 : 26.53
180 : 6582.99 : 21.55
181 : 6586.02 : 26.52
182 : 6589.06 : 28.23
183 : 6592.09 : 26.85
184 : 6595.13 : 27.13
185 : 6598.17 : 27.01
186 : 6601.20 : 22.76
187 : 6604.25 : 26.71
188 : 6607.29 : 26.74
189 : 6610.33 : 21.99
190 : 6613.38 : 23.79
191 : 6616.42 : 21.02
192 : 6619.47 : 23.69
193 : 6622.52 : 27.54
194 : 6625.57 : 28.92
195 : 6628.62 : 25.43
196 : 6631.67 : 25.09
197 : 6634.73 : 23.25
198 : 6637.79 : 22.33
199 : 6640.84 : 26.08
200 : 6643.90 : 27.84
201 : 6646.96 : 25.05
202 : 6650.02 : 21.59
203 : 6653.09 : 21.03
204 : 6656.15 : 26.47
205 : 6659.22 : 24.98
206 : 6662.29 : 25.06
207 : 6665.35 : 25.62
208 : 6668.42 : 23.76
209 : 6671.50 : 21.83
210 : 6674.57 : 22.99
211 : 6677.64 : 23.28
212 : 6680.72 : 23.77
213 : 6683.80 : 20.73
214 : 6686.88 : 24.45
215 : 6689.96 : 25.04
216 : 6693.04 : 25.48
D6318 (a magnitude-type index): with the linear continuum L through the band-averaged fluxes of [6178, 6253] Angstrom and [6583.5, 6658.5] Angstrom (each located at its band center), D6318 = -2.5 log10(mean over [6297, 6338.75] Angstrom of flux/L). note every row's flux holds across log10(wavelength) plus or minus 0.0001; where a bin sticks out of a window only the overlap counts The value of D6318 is -0.03 mag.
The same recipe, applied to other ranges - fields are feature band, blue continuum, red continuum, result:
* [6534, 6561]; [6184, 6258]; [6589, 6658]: -0.04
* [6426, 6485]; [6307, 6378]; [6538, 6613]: -0.02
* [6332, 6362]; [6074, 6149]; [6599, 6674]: -0.08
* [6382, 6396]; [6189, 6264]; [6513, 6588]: -0.02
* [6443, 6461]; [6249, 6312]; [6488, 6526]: 0.01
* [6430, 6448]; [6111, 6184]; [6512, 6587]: -0.08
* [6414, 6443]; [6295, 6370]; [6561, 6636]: -0.08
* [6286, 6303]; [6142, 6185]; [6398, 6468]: 0.04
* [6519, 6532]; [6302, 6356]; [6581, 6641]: -0.03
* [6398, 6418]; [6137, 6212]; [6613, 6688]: -0.11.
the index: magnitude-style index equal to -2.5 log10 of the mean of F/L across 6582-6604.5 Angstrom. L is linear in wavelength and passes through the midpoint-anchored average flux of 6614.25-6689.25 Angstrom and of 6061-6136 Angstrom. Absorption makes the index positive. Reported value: -0.08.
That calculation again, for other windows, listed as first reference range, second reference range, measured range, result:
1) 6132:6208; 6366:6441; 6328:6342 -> 0.01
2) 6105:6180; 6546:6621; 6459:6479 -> -0.05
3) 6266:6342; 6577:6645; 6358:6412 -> -0.01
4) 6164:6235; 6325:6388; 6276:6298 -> -0.07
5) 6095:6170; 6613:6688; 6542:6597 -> -0.07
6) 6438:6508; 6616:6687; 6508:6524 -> 0.02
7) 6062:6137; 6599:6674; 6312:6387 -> -0.07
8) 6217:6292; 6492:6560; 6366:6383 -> 0.04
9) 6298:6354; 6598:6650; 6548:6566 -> -0.02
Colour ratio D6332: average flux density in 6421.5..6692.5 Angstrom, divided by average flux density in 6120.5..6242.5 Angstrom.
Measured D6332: 1.07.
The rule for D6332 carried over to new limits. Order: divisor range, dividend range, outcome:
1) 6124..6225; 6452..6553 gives 1.10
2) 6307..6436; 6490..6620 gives 0.99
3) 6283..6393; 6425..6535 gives 1.02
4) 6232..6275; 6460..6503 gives 1.04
